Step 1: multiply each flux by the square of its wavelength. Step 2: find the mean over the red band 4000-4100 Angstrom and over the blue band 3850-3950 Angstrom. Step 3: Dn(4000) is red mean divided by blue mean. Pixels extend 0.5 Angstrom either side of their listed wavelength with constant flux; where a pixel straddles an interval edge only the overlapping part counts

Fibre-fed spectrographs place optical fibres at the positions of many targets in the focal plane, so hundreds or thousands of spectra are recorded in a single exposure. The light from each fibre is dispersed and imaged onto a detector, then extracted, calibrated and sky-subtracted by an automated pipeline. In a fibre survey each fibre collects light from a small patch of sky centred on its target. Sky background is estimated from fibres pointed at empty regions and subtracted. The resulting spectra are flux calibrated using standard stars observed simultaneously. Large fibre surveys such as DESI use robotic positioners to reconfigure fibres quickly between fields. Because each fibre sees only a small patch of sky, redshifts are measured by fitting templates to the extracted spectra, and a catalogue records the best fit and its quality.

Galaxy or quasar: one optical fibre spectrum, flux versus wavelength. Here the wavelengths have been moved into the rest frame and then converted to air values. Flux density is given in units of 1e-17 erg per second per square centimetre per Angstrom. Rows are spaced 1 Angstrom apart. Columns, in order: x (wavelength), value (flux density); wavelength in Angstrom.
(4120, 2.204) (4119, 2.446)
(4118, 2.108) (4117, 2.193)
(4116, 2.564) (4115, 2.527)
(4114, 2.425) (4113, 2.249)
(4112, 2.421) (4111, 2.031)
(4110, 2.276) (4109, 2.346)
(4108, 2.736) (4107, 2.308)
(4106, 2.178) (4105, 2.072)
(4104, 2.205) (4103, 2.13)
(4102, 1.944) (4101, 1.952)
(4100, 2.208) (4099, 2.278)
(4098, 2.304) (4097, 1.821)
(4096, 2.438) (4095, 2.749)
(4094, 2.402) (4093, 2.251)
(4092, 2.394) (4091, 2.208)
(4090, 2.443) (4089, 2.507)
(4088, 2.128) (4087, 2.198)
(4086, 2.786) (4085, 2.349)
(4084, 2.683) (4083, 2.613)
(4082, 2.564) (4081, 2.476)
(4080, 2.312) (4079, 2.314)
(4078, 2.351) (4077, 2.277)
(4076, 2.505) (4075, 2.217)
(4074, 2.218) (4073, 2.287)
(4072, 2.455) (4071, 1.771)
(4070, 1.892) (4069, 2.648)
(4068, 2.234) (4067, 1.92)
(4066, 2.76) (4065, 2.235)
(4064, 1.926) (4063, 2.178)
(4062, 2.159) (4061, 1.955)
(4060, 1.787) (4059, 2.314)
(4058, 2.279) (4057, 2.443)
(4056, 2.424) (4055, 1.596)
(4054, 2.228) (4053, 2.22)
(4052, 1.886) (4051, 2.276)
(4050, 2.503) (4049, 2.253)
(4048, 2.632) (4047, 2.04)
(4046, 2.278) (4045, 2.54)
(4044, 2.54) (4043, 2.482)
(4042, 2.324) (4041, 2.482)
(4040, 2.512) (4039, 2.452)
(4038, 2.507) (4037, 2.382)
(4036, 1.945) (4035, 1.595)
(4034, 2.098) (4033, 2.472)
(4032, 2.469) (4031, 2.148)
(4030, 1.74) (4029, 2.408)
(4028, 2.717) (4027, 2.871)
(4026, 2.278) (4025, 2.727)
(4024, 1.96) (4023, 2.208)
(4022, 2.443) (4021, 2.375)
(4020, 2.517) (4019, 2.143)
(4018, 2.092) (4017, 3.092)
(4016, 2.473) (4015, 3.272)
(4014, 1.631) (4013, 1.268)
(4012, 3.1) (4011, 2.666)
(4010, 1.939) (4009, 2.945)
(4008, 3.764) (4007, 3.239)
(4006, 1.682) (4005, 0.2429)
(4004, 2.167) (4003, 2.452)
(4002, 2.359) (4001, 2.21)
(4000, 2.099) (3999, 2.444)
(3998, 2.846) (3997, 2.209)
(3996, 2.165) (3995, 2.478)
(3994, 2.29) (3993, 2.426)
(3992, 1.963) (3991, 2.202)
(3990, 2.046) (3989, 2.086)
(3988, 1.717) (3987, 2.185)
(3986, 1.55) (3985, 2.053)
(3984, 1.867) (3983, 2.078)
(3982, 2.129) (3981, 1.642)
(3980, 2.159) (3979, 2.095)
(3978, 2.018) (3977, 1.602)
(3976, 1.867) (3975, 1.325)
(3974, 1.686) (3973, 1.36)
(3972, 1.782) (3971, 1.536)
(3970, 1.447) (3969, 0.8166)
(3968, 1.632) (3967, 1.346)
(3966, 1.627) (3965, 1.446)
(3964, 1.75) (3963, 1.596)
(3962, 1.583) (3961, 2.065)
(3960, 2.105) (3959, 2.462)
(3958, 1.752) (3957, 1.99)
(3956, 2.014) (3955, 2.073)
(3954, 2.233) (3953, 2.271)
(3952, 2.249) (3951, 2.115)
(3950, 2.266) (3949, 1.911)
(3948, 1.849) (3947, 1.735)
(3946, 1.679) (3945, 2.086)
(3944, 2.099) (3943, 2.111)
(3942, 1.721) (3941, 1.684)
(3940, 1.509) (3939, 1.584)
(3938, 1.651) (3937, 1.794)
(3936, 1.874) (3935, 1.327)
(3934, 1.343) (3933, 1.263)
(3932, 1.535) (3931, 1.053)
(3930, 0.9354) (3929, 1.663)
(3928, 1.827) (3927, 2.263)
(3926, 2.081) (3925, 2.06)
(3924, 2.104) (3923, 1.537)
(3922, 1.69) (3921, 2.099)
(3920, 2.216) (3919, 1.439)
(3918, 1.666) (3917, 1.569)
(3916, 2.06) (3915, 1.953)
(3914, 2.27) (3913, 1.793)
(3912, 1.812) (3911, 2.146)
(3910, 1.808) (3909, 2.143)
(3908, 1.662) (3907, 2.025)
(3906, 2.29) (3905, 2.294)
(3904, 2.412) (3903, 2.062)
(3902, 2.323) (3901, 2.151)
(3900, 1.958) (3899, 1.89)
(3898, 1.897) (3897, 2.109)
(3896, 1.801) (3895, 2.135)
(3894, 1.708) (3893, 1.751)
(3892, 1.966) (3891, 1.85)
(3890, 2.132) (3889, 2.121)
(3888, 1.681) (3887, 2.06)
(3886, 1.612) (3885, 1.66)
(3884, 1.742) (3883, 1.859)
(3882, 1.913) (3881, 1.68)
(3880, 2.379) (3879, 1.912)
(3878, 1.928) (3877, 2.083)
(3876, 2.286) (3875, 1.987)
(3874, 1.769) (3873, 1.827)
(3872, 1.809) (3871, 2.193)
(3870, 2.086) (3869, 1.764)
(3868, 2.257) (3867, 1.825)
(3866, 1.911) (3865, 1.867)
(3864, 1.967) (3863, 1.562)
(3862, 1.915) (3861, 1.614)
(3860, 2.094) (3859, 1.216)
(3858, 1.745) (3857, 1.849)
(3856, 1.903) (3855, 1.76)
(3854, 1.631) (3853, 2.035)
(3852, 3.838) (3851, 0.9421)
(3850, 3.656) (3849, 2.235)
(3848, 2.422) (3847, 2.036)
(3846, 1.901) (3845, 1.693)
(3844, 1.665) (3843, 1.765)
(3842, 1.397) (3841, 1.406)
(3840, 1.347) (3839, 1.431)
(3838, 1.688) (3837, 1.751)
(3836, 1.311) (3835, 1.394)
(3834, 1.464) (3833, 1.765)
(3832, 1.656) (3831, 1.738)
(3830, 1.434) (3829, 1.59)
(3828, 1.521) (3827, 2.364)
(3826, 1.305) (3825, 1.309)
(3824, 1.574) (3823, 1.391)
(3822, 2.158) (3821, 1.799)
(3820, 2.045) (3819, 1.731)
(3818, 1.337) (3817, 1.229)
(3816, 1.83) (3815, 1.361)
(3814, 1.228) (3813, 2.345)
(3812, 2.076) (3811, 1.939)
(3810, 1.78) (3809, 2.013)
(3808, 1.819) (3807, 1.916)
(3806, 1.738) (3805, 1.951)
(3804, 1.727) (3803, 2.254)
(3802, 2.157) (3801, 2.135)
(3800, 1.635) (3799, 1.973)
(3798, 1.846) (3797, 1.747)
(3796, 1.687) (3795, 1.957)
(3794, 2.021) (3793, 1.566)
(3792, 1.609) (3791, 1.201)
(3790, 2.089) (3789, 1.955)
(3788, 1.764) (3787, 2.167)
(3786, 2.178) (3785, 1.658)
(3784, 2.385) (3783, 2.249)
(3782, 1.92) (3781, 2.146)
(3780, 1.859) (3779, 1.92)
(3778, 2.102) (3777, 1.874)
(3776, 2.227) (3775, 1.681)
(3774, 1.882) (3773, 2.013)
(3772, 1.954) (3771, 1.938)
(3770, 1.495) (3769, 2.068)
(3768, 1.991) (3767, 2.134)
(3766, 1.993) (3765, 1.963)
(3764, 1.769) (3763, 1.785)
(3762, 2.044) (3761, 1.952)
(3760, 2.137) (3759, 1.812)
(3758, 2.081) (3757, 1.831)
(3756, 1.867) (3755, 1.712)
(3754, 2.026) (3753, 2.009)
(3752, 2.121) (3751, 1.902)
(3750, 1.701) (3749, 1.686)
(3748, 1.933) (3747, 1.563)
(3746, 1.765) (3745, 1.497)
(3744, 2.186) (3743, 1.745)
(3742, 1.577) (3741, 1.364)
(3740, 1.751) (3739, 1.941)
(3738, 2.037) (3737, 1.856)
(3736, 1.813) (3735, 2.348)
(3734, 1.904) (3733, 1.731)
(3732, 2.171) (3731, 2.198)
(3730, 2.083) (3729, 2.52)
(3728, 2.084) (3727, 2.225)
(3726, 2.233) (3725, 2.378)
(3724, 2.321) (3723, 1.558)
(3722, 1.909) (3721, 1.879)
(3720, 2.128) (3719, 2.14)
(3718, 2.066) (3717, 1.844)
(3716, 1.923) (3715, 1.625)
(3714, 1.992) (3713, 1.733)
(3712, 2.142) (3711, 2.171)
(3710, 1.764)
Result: 1.3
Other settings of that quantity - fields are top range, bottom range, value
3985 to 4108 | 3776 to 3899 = 1.37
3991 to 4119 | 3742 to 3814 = 1.39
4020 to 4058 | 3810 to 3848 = 1.55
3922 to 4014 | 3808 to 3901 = 1.11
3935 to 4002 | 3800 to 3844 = 1.21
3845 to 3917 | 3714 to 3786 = 1.09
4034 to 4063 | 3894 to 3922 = 1.21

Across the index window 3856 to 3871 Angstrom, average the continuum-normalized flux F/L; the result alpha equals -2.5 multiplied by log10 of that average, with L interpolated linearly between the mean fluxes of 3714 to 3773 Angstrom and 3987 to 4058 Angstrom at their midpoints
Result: 0.14 mag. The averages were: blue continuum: 1.94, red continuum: 2.31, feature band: 1.85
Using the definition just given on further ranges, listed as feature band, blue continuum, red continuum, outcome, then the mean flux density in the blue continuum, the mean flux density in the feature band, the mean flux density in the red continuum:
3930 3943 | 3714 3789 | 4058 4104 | 0.36 mag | 1.95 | 1.53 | 2.28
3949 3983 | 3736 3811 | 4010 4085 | 0.20 mag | 1.89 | 1.82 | 2.31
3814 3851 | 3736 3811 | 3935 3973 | 0.10 mag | 1.89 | 1.7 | 1.81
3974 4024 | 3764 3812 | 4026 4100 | 0.01 mag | 1.92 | 2.19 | 2.3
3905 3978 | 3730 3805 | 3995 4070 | 0.20 mag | 1.91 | 1.8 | 2.31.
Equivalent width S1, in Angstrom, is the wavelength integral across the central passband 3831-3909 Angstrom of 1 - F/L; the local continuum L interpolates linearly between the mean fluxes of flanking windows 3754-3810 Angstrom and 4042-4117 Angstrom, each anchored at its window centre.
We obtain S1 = 4.8 Angstrom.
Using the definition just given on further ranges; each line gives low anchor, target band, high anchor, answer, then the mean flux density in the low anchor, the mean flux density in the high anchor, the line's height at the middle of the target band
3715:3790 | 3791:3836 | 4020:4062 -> 6.3 Angstrom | 1.95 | 2.29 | 2.02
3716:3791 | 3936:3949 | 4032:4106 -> 2.1 Angstrom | 1.95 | 2.28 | 2.15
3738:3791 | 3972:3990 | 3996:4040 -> 3.4 Angstrom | 1.91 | 2.34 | 2.28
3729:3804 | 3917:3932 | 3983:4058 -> 2.8 Angstrom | 1.91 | 2.29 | 2.15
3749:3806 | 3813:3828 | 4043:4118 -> 2.5 Angstrom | 1.92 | 2.29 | 1.97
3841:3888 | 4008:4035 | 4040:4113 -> -2.5 Angstrom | 1.93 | 2.29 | 2.19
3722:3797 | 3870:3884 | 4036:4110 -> 0.7 Angstrom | 1.93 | 2.29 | 2.07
